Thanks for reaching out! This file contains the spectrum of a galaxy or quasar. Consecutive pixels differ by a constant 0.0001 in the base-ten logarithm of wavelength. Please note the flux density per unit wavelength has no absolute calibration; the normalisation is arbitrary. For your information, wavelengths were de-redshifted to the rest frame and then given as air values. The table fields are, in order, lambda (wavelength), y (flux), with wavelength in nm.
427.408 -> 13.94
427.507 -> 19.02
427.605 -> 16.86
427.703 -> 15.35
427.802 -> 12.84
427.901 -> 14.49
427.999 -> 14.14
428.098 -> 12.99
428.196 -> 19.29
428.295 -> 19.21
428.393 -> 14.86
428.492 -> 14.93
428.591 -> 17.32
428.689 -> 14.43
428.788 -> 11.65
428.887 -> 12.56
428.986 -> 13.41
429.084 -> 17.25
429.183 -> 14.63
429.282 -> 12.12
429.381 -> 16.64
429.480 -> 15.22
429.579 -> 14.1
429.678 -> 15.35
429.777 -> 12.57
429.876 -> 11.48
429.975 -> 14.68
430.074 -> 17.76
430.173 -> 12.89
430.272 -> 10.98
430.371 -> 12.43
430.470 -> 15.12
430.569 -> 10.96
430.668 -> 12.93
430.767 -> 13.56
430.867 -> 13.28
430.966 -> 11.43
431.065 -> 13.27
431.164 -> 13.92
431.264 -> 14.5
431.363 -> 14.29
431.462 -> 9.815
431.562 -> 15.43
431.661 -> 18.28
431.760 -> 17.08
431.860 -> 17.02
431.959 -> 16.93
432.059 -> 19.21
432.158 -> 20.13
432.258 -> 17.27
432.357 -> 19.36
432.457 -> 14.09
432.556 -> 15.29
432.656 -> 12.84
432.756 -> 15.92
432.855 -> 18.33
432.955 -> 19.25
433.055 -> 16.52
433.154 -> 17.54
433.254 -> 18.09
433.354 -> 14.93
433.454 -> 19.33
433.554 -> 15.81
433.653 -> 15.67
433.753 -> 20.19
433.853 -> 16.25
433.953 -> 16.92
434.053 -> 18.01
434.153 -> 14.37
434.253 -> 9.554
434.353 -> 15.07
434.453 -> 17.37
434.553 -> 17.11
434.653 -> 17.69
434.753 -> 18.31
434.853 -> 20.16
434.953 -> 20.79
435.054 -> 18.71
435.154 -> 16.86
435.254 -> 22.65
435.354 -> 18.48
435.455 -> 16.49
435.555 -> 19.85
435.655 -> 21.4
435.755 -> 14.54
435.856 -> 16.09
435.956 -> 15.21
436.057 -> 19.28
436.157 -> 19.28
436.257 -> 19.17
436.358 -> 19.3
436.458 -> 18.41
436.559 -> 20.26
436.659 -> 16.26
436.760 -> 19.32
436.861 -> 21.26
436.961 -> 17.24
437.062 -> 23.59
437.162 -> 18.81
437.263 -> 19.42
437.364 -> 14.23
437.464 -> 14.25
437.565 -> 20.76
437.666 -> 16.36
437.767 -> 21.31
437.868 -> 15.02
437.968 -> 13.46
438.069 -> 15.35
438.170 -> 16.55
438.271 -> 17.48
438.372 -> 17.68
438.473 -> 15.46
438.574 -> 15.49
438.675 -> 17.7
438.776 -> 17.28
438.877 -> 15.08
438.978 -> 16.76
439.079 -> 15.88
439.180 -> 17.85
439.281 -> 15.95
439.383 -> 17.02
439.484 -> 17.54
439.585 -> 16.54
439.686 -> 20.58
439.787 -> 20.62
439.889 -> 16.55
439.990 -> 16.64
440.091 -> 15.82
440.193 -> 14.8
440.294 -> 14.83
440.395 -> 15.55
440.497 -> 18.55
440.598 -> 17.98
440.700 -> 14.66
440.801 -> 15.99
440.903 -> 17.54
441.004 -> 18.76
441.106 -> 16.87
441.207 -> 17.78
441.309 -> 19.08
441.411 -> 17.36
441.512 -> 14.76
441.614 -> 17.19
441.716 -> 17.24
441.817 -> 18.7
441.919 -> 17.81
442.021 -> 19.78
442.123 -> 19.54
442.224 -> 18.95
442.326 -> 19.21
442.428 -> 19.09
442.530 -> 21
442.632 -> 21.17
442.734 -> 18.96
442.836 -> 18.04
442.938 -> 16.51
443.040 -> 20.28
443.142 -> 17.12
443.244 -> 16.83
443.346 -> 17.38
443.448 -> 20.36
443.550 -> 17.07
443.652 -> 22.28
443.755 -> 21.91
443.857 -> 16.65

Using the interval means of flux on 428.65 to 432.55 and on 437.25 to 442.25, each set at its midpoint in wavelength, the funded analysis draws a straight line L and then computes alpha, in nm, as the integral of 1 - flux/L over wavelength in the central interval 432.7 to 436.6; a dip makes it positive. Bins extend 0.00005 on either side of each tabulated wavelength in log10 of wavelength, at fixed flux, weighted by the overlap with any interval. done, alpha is -0.492 nm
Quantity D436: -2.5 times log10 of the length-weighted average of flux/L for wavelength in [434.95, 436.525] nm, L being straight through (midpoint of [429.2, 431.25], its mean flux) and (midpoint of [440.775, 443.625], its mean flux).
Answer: -0.175 mag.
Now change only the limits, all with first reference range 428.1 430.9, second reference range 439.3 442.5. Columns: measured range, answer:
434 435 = -0.07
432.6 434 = -0.11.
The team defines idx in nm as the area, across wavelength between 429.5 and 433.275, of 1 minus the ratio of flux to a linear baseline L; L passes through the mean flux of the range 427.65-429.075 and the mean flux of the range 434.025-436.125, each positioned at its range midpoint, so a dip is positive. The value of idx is 0.24 nm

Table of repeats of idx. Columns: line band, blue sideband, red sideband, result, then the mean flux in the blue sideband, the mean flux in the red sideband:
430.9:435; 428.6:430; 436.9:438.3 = -0.218 nm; 14.1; 17.5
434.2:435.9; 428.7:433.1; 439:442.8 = -0.182 nm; 14.8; 17.7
